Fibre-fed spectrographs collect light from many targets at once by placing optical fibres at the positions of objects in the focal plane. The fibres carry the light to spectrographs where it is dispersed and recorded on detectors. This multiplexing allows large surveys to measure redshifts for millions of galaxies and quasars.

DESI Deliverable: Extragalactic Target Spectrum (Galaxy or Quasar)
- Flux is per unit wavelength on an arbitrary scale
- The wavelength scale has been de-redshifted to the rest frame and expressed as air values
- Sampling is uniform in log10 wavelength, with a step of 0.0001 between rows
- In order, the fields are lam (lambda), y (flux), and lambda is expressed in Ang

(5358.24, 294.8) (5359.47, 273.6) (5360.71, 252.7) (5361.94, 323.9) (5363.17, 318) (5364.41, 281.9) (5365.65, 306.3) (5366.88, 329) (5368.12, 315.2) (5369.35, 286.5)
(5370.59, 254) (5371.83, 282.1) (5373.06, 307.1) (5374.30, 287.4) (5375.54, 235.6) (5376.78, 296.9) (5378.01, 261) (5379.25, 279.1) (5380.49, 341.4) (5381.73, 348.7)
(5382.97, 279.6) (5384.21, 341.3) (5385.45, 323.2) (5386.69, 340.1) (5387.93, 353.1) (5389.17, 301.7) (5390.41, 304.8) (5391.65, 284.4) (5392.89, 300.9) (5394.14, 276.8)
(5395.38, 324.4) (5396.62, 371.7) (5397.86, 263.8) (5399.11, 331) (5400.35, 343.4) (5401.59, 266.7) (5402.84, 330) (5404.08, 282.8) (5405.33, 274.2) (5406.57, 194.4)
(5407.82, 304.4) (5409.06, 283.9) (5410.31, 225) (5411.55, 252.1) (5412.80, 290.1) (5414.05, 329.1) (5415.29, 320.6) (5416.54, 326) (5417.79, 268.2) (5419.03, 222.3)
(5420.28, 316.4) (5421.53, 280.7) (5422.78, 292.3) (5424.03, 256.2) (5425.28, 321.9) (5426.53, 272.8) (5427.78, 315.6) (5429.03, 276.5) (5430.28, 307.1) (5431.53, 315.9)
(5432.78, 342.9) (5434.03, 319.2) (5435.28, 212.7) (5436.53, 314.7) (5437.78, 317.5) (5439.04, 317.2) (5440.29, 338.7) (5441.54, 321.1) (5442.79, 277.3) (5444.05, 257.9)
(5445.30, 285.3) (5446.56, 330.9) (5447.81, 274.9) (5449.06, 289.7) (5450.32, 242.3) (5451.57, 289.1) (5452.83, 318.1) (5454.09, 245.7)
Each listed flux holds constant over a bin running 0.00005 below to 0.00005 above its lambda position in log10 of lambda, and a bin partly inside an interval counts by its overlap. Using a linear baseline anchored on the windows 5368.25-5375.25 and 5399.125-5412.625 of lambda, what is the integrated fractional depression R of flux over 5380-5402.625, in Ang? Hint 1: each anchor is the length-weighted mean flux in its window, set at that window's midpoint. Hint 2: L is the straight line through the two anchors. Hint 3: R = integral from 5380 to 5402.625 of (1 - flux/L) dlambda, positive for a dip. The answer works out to -2.9 Ang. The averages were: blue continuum 283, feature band 317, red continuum 279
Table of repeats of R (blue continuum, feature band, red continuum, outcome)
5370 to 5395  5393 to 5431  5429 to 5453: 1.0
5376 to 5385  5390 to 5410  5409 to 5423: -0.1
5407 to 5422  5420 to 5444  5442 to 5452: -1.5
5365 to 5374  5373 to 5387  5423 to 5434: -0.2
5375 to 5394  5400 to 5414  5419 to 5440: 1.1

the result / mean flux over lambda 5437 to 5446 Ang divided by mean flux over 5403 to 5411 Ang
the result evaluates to 1.1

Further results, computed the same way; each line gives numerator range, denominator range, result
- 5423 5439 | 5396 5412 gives 1.04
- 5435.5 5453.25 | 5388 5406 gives 0.97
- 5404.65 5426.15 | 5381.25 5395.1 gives 0.89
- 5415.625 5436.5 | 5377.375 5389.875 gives 0.92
